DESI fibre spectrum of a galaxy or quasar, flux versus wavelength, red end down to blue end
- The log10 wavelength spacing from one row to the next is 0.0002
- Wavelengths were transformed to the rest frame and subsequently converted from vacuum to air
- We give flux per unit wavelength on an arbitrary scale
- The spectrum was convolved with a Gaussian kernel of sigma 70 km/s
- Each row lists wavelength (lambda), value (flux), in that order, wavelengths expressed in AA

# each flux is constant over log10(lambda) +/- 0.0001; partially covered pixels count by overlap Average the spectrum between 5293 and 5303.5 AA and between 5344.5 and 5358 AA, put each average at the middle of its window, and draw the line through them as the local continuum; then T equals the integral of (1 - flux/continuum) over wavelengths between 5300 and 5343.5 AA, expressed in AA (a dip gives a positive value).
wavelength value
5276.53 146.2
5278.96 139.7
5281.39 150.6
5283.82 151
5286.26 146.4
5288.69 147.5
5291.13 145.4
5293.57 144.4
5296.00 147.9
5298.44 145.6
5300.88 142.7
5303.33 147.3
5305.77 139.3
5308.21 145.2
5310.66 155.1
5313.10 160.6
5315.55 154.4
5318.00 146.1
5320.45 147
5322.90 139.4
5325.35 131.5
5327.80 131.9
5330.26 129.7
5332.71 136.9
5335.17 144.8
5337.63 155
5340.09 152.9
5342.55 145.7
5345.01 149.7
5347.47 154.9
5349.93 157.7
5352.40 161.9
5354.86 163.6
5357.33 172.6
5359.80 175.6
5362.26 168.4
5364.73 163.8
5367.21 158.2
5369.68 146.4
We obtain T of 2.0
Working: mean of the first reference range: 145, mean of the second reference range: 160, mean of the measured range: 145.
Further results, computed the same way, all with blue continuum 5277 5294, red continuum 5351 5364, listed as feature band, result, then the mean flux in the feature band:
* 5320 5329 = 1.2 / 137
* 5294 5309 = 0.7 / 145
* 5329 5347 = 1.9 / 145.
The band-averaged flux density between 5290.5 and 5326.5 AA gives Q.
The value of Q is 146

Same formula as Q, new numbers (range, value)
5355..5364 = 171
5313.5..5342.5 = 143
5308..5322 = 152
